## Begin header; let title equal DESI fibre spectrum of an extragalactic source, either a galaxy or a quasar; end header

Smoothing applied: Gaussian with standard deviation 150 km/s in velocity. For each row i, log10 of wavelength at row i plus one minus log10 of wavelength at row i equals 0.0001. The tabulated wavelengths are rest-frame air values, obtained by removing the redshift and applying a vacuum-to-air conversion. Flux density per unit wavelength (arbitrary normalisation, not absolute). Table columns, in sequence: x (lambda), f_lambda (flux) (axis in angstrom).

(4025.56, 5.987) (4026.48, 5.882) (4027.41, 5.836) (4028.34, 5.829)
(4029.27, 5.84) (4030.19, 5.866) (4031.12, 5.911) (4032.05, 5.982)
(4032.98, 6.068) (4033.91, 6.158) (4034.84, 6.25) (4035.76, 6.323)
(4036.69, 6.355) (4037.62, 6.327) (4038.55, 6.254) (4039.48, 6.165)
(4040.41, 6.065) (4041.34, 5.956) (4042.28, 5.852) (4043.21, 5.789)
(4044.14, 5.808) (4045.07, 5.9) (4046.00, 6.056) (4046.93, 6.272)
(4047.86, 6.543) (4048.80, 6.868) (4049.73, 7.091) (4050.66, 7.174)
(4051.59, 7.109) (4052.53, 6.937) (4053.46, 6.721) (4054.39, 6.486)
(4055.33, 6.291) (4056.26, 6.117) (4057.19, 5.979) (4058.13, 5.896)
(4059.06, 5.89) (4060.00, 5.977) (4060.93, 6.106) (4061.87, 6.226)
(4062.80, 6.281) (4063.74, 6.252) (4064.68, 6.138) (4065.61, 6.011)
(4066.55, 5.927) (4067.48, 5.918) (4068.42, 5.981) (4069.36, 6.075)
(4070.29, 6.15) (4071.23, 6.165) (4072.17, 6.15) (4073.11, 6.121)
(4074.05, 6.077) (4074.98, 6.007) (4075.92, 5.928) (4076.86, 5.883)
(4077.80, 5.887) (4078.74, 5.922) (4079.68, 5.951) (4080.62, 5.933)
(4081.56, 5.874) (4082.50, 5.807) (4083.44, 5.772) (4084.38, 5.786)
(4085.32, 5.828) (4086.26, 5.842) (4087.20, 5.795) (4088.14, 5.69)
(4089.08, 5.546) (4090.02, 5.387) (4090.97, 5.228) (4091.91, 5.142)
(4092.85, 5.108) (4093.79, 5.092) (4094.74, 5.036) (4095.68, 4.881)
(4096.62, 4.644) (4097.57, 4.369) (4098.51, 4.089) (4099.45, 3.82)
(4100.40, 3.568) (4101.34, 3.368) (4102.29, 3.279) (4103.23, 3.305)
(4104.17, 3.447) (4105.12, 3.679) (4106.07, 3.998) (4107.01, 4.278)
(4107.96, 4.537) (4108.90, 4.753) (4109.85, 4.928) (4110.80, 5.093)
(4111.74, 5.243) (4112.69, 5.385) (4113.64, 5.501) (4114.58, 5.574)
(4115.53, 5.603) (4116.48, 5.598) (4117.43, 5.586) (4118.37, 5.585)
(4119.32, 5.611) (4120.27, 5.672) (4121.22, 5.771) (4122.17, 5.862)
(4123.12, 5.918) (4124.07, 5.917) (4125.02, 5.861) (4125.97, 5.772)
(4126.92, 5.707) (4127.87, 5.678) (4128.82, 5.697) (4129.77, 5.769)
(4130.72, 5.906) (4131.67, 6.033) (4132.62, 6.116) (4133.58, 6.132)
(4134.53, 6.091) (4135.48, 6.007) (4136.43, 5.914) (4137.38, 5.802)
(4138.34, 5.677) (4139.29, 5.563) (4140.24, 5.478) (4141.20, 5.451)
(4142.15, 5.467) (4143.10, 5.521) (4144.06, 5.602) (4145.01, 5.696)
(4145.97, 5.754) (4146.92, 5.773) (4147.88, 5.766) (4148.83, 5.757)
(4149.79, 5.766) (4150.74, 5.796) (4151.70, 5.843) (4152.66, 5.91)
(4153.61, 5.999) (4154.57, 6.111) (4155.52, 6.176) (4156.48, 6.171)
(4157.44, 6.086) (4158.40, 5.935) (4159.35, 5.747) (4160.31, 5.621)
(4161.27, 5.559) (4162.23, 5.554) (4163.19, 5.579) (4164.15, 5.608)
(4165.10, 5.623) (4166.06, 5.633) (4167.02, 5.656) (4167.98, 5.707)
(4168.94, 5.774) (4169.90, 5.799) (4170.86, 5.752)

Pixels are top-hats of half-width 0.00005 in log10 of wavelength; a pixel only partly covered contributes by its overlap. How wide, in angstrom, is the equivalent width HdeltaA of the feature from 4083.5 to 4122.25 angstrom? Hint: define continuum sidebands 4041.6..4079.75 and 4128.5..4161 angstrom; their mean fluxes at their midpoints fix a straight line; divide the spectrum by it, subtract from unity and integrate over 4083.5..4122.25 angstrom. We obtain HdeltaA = 6.9 angstrom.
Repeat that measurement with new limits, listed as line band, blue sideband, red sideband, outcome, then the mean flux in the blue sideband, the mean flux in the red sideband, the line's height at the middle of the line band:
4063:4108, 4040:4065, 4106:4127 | 4.46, 6.29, 5.4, 5.83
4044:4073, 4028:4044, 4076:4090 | -1.65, 6.05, 5.81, 5.94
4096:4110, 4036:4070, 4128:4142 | 4.66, 6.24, 5.82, 5.99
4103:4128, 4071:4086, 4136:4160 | 2.83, 5.94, 5.79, 5.86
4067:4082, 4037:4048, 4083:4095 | -0.88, 6.07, 5.49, 5.67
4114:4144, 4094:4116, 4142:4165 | -3.79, 4.46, 5.79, 5.12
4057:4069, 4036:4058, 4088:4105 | -0.66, 6.34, 4.46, 5.73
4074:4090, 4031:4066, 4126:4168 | 0.68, 6.26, 5.78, 6.1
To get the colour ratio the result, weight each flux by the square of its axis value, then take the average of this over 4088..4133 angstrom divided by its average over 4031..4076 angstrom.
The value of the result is 0.8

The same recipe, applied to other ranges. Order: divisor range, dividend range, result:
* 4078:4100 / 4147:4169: 1.13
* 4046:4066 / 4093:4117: 0.73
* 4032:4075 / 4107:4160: 0.95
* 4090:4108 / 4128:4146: 1.37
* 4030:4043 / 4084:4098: 0.89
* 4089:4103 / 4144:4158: 1.34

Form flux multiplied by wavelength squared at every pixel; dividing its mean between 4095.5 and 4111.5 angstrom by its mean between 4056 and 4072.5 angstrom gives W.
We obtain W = 0.69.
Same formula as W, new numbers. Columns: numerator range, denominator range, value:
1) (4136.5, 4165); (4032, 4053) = 0.96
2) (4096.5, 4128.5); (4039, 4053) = 0.80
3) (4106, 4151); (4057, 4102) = 1.03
